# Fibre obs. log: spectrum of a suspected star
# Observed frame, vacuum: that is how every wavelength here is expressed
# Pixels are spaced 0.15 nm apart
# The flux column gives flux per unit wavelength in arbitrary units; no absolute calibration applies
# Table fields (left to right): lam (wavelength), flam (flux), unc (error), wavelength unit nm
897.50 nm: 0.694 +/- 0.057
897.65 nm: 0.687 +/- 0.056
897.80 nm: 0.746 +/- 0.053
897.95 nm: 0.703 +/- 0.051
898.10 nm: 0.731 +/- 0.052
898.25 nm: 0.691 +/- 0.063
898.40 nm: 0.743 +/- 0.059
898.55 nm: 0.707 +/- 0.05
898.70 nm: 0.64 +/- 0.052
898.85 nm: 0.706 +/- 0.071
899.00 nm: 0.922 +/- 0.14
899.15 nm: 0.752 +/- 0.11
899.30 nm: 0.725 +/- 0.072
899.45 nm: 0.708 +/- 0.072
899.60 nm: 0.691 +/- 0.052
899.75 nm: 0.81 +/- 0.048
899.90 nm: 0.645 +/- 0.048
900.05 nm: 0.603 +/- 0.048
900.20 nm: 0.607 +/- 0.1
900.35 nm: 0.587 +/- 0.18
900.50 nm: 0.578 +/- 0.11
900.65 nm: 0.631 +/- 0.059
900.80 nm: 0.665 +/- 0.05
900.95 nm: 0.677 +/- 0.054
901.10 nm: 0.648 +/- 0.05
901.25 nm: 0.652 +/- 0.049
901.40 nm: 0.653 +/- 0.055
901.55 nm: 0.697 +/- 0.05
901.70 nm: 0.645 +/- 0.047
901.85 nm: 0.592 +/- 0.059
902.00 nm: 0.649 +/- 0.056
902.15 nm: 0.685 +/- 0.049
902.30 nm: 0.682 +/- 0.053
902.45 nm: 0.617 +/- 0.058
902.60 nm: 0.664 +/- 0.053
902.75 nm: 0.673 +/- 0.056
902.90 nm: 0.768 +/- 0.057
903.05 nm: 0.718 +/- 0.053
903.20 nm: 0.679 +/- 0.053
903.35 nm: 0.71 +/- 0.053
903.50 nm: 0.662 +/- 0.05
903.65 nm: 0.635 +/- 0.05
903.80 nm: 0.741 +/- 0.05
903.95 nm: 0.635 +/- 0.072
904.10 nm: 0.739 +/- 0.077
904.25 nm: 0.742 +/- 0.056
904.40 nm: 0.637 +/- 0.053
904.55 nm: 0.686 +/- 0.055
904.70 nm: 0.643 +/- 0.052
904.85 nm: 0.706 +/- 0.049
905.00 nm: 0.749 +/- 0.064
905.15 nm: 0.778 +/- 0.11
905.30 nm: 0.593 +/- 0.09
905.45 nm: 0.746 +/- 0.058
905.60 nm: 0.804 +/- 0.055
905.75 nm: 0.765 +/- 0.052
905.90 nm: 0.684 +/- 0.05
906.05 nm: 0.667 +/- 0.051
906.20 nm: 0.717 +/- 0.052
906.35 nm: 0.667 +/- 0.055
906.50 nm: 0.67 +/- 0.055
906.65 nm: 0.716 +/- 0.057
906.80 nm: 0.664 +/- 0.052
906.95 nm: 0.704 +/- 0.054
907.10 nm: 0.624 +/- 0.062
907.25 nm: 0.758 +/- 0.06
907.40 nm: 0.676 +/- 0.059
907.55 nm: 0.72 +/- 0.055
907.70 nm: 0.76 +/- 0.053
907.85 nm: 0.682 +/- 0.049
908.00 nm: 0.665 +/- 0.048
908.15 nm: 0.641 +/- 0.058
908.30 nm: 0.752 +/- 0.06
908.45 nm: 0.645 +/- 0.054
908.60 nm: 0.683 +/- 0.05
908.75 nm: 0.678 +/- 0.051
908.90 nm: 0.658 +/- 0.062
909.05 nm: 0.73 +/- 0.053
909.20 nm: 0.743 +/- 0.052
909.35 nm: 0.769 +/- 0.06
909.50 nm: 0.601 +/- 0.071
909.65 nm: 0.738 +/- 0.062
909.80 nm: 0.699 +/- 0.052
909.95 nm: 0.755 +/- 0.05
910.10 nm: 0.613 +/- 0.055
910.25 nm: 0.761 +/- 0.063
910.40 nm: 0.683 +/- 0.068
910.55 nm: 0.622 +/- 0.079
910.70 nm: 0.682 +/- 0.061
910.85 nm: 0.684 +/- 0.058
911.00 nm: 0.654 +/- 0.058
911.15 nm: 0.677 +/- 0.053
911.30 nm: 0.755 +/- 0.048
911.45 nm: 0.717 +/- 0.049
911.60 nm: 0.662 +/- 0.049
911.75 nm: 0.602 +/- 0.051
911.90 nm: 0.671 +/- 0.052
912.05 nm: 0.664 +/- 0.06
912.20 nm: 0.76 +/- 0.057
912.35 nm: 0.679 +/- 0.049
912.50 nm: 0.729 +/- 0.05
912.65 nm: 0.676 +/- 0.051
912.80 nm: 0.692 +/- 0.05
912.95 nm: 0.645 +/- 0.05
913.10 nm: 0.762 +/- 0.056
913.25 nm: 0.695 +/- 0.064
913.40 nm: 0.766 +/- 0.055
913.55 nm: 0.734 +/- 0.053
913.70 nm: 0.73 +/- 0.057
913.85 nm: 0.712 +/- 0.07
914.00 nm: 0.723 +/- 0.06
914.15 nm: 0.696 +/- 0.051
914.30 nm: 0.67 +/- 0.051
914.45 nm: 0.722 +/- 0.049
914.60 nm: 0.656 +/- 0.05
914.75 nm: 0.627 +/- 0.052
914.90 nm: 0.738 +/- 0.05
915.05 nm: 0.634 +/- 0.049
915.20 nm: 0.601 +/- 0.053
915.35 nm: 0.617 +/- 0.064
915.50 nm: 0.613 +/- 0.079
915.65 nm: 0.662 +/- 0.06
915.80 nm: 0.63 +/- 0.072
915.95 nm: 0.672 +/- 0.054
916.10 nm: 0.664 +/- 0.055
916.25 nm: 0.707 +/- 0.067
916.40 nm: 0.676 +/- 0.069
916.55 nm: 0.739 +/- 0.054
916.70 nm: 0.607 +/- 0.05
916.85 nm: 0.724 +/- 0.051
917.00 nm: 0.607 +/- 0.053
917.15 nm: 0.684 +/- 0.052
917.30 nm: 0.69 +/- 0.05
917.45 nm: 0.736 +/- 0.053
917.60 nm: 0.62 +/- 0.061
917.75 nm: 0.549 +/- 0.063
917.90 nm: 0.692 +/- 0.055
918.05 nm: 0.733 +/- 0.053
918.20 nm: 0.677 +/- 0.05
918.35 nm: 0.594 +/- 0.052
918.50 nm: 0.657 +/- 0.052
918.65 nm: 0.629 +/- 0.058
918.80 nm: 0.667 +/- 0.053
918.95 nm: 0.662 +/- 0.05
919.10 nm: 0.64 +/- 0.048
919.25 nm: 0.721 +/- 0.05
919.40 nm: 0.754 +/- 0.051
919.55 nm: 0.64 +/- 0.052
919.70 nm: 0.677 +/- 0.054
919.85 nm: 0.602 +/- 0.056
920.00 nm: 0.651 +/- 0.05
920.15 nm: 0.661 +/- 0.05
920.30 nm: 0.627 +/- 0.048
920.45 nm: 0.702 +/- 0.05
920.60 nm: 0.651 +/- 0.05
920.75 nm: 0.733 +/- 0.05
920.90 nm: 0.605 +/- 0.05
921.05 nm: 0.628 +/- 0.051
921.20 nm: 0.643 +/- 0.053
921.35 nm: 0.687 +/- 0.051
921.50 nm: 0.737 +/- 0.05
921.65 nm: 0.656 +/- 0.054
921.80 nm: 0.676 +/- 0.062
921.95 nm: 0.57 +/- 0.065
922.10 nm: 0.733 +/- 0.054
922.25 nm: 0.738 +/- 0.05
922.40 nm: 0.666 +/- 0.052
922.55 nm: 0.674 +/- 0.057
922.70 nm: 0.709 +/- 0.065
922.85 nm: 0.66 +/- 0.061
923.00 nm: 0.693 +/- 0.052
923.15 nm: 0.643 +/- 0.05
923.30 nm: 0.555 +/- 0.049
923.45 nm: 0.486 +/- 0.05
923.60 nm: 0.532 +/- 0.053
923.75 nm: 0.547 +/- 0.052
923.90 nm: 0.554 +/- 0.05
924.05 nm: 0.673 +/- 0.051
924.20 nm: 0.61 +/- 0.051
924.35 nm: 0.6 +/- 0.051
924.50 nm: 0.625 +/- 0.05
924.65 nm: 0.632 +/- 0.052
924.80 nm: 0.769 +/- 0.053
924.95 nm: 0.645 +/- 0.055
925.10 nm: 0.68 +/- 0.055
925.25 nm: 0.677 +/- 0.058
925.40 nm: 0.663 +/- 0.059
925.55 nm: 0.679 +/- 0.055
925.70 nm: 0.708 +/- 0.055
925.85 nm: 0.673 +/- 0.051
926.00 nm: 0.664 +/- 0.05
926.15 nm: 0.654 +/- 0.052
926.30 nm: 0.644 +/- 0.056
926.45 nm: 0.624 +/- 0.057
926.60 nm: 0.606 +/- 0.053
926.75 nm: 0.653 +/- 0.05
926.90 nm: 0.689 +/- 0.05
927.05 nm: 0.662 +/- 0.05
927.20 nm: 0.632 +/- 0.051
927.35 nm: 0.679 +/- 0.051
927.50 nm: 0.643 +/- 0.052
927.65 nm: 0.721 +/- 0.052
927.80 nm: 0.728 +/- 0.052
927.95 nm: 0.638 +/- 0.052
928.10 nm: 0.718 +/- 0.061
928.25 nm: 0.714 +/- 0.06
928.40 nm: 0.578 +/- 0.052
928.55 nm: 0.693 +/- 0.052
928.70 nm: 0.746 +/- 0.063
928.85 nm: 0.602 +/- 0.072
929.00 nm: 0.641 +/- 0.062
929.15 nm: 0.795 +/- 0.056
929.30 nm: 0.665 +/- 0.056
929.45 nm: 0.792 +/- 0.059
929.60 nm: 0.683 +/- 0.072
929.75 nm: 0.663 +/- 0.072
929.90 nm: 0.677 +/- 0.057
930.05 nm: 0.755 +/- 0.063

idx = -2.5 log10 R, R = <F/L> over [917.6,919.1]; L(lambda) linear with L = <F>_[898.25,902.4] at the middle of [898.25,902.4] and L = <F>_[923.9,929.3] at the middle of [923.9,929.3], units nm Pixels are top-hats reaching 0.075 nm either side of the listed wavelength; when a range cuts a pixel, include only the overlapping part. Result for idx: 0.03 mag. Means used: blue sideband 0.678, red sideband 0.666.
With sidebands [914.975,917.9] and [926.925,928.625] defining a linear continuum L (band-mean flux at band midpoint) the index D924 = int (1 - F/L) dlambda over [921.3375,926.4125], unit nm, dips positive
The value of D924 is 0.13 nm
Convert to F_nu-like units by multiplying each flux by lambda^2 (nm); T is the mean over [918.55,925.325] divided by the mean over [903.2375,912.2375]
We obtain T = 1.0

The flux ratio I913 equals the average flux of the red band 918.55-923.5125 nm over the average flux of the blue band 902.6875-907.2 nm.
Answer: 0.9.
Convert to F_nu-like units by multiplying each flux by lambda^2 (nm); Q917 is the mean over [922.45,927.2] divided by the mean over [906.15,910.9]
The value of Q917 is 0.96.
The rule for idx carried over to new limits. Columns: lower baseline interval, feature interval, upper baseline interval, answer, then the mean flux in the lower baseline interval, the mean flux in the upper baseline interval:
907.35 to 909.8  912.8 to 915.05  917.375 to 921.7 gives -0.03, 0.697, 0.663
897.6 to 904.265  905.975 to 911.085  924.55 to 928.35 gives -0.02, 0.685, 0.671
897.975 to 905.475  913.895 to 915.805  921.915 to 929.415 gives 0.01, 0.685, 0.657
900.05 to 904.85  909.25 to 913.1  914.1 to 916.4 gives -0.04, 0.664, 0.661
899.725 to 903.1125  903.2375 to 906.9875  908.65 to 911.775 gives -0.04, 0.656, 0.691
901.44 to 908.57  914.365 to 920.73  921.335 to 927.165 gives 0.00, 0.69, 0.649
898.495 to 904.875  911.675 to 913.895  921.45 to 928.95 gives -0.05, 0.679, 0.655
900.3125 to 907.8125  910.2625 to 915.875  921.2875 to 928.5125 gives -0.02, 0.684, 0.654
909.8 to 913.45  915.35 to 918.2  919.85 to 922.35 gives 0.02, 0.692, 0.667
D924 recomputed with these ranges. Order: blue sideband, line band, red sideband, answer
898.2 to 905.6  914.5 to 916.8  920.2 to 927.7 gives 0.02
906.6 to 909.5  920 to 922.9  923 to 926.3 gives -0.11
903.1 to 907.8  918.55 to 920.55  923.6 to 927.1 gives -0.01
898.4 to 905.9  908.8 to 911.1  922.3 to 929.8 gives -0.05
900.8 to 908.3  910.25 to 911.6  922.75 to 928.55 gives -0.02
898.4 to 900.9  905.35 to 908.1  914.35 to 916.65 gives -0.11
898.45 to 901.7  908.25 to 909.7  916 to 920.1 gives -0.05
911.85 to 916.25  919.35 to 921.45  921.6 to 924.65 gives -0.05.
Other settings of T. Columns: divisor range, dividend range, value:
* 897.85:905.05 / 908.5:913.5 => 1.04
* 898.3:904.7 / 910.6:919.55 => 1.03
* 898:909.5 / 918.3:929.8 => 1.00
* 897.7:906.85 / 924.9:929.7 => 1.03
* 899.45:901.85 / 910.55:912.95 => 1.07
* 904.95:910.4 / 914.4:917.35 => 0.96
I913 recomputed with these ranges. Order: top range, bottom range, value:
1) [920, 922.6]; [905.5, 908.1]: 0.95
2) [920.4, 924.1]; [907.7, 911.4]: 0.93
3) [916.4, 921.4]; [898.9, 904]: 0.98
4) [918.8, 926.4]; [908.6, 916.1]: 0.95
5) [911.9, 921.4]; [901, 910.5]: 0.98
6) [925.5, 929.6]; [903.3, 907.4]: 0.97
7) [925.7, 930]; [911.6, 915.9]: 0.99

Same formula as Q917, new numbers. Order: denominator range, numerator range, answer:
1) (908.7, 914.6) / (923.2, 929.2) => 0.96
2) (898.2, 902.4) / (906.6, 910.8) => 1.04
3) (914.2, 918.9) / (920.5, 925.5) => 0.99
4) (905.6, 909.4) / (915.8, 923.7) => 0.97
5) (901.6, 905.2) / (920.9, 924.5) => 0.97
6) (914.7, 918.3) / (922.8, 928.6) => 1.00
